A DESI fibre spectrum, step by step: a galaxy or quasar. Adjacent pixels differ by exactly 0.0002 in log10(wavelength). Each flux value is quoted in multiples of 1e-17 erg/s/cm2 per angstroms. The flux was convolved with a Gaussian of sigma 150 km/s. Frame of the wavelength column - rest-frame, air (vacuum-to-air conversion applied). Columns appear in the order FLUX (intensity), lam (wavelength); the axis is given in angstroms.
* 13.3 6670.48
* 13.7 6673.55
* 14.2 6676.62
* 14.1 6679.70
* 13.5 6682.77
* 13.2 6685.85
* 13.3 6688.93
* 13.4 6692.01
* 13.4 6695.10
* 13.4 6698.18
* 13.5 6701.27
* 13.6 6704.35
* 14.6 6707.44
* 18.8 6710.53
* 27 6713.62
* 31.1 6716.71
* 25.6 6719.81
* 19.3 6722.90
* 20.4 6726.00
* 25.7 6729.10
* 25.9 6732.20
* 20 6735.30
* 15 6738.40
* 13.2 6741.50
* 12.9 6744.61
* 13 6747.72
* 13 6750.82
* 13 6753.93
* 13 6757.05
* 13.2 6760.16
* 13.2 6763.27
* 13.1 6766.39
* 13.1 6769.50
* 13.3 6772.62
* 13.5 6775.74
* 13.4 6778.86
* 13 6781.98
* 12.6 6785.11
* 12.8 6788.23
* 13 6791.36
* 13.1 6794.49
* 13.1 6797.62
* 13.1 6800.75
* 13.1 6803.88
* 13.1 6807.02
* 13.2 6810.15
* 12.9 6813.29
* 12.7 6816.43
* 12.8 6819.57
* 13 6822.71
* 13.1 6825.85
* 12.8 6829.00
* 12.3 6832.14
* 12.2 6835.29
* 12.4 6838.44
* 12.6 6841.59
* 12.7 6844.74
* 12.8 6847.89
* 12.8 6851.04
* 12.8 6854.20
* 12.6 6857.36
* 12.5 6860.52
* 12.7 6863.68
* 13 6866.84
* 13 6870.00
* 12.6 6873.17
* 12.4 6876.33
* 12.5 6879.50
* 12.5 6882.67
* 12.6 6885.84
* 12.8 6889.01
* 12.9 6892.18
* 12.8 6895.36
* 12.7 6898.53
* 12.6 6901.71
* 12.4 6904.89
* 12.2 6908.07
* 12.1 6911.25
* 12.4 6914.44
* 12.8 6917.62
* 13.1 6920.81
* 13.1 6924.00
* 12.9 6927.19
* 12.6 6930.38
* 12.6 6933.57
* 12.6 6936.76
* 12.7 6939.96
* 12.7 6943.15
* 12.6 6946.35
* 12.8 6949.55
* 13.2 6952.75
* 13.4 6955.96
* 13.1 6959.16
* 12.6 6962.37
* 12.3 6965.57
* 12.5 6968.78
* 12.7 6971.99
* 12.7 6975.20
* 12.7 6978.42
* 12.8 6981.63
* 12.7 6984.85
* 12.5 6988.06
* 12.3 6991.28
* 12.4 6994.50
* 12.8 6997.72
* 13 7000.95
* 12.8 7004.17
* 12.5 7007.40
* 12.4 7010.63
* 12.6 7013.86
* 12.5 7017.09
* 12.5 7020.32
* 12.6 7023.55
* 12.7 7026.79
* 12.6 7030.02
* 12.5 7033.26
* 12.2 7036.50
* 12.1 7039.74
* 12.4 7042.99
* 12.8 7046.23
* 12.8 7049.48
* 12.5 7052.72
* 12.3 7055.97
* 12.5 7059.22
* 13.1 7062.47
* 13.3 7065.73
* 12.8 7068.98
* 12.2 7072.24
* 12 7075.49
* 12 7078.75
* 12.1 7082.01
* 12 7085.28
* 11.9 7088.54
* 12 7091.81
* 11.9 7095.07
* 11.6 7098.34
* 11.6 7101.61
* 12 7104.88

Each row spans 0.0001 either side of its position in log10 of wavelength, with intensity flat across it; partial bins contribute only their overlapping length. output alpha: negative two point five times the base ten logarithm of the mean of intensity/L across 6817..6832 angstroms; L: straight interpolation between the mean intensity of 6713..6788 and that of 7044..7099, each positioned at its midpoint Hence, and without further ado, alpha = 0.22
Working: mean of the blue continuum 16.7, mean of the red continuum 12.4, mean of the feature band 12.9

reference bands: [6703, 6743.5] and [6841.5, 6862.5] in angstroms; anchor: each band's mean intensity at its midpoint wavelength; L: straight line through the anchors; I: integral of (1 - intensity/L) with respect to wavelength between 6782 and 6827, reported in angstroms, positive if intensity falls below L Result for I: 7.62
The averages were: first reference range 20.7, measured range 13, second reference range 12.7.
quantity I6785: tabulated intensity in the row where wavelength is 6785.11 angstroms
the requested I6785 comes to 12.6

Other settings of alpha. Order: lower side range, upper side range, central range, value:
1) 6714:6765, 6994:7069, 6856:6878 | 0.23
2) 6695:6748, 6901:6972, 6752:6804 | 0.30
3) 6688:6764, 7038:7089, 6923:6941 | 0.13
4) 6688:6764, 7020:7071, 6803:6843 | 0.23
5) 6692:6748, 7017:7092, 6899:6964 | 0.16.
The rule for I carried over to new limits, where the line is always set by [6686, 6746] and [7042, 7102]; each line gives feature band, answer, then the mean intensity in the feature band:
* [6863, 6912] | 8.93 angstroms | 12.6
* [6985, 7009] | 1.70 angstroms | 12.6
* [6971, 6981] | 0.88 angstroms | 12.7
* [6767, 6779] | 2.81 angstroms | 13.3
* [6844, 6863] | 3.92 angstroms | 12.7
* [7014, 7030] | 0.71 angstroms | 12.6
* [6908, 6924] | 2.50 angstroms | 12.6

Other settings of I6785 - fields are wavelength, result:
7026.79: 12.7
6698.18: 13.4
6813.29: 12.9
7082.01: 12.1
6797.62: 13.1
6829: 12.8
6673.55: 13.7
